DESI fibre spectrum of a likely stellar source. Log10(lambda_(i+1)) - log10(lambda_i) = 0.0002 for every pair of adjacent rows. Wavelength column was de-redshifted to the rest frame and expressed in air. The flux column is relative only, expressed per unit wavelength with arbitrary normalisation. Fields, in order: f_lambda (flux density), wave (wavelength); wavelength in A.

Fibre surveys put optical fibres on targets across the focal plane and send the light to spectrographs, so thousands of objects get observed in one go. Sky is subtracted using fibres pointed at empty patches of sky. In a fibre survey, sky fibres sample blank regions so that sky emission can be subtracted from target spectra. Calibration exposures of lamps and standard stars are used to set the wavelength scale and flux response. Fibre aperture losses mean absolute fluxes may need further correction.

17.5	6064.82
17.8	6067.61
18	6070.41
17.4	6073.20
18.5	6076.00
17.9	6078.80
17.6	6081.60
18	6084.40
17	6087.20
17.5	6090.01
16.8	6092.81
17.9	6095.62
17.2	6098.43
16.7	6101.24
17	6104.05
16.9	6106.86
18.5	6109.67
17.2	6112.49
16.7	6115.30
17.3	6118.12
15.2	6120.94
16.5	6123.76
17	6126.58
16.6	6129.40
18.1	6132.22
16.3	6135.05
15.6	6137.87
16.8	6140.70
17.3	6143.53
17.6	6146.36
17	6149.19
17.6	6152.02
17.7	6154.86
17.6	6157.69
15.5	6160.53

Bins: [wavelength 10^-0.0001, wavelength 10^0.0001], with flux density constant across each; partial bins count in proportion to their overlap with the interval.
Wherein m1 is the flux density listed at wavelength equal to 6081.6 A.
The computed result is 17.6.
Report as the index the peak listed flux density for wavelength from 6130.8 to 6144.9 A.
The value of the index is 18.1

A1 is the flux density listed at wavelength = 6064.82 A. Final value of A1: 17.5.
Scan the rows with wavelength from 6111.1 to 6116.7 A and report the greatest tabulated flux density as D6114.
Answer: 17.2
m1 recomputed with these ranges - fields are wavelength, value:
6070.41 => 18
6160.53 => 15.5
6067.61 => 17.8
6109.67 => 18.5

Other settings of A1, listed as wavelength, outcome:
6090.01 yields 17.5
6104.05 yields 17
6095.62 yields 17.9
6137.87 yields 15.6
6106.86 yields 16.9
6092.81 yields 16.8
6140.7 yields 16.8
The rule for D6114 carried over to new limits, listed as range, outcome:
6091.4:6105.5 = 17.9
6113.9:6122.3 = 17.3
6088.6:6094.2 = 17.5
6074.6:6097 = 18.5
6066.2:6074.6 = 18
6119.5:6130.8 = 17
